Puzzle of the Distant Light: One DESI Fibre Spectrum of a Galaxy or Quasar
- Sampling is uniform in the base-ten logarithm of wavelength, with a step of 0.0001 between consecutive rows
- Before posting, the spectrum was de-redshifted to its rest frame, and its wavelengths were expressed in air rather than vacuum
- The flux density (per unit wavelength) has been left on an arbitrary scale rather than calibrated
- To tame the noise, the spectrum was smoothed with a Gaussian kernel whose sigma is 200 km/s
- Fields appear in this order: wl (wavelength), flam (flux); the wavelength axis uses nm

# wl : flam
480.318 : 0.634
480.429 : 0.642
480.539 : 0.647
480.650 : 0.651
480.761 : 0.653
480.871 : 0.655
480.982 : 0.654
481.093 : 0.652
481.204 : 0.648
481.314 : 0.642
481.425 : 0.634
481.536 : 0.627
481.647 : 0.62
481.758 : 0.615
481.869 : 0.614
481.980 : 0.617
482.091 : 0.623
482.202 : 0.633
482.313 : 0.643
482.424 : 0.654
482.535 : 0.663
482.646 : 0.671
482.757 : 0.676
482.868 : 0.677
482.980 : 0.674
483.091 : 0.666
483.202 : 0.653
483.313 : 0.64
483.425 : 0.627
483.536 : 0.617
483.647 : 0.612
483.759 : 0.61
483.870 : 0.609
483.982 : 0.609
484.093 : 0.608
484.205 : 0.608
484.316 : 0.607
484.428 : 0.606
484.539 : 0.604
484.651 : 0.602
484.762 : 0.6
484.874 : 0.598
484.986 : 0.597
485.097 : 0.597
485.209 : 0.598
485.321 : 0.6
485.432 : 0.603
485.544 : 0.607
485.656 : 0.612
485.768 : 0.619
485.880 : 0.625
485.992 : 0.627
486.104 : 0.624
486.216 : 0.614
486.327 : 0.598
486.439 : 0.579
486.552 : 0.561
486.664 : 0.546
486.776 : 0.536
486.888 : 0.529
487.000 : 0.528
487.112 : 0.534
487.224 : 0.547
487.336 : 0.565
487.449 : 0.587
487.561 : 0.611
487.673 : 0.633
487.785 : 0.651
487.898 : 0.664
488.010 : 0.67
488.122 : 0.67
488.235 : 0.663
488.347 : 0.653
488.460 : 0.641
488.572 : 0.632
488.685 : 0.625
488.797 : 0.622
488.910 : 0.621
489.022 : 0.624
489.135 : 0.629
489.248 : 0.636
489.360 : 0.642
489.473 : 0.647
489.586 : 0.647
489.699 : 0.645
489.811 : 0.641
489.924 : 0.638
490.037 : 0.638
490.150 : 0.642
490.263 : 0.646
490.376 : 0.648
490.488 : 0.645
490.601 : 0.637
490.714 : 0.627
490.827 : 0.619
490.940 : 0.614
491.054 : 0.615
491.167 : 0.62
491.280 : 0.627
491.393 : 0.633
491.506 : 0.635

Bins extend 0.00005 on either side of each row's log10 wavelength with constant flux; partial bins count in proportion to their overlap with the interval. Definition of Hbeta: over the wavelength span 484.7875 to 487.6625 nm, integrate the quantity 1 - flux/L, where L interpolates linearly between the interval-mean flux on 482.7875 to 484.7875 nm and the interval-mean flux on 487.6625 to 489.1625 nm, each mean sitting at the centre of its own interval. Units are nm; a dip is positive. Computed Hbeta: 0.217 nm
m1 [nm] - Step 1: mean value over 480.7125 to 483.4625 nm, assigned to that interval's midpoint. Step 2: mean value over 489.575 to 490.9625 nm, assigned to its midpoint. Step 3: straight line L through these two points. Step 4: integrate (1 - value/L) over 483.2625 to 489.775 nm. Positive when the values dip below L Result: 0.31 nm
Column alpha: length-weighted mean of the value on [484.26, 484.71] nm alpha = 0.606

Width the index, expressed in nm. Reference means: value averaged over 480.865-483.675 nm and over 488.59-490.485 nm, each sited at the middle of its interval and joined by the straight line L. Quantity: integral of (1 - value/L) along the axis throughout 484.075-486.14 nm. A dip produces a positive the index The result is 0.107 nm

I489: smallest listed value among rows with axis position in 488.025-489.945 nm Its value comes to 0.621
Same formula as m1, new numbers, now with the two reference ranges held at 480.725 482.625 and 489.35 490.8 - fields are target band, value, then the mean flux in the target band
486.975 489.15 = 0.07 nm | 0.62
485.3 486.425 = 0.05 nm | 0.612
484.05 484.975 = 0.05 nm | 0.603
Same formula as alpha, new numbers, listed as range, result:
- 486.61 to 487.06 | 0.535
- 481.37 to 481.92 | 0.622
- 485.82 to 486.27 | 0.622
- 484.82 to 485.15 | 0.598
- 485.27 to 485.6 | 0.604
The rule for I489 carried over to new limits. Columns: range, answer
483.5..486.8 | 0.536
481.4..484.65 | 0.604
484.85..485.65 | 0.597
